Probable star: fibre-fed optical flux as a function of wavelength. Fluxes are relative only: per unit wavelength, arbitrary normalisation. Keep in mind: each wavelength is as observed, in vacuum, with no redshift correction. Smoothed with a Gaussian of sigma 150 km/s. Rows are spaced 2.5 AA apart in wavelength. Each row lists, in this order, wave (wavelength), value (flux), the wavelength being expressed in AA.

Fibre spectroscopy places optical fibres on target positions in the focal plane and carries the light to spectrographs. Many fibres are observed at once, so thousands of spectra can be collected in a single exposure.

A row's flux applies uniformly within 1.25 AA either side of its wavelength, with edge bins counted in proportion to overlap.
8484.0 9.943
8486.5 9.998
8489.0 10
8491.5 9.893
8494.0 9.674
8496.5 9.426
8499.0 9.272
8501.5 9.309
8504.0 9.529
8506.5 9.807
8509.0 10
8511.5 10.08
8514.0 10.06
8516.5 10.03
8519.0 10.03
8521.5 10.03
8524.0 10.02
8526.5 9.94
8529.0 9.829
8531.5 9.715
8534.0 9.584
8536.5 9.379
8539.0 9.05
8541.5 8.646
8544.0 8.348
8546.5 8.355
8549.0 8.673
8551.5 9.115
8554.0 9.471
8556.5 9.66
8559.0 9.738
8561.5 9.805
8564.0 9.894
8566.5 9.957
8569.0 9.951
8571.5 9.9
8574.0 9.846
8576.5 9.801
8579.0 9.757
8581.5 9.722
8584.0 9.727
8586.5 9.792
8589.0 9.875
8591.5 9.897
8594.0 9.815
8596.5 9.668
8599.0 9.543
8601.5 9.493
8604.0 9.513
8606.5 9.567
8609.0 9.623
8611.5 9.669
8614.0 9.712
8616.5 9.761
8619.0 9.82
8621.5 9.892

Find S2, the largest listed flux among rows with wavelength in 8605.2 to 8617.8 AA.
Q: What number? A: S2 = 9.761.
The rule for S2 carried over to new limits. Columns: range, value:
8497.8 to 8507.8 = 9.807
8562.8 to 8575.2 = 9.957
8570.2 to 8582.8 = 9.9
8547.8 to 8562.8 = 9.805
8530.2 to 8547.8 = 9.715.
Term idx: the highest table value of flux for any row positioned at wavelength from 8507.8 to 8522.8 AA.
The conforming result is 10.08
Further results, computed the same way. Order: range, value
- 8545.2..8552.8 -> 9.115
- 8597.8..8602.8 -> 9.543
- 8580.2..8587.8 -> 9.792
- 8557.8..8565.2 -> 9.894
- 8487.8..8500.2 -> 10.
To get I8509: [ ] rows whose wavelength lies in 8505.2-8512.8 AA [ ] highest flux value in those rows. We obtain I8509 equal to 10.08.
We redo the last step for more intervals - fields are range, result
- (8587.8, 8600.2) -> 9.897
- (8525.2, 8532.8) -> 9.94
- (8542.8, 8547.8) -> 8.355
